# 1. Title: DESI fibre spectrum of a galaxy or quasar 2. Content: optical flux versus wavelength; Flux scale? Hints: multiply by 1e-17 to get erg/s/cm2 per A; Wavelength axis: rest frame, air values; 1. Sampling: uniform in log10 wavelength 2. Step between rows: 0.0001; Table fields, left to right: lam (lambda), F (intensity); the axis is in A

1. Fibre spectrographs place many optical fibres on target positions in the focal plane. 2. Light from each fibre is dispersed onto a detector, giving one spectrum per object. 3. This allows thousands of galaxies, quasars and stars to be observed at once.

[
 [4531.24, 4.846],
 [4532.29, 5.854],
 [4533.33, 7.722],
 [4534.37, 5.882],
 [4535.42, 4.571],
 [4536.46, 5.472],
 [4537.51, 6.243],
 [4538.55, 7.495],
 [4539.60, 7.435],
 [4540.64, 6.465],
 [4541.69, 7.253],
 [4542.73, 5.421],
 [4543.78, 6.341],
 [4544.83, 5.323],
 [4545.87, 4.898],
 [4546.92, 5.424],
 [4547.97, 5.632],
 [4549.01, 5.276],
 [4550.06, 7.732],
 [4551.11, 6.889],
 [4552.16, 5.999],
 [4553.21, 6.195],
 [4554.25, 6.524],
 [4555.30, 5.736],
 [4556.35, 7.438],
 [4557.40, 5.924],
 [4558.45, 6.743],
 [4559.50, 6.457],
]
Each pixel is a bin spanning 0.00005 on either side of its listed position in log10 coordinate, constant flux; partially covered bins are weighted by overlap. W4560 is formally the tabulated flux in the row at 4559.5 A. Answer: 6.457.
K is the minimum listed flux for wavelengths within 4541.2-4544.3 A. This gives 5.421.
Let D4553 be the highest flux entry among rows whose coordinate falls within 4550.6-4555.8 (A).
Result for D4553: 6.889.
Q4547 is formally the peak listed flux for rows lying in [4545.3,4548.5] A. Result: 5.632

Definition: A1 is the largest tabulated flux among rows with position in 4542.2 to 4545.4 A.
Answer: 6.341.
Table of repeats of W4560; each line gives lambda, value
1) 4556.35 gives 7.438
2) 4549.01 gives 5.276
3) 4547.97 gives 5.632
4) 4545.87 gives 4.898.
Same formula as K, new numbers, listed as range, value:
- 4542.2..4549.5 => 4.898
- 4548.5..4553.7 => 5.276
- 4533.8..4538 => 4.571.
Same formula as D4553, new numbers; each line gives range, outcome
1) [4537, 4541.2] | 7.495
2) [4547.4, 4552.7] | 7.732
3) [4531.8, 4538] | 7.722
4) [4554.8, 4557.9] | 7.438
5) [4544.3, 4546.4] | 5.323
